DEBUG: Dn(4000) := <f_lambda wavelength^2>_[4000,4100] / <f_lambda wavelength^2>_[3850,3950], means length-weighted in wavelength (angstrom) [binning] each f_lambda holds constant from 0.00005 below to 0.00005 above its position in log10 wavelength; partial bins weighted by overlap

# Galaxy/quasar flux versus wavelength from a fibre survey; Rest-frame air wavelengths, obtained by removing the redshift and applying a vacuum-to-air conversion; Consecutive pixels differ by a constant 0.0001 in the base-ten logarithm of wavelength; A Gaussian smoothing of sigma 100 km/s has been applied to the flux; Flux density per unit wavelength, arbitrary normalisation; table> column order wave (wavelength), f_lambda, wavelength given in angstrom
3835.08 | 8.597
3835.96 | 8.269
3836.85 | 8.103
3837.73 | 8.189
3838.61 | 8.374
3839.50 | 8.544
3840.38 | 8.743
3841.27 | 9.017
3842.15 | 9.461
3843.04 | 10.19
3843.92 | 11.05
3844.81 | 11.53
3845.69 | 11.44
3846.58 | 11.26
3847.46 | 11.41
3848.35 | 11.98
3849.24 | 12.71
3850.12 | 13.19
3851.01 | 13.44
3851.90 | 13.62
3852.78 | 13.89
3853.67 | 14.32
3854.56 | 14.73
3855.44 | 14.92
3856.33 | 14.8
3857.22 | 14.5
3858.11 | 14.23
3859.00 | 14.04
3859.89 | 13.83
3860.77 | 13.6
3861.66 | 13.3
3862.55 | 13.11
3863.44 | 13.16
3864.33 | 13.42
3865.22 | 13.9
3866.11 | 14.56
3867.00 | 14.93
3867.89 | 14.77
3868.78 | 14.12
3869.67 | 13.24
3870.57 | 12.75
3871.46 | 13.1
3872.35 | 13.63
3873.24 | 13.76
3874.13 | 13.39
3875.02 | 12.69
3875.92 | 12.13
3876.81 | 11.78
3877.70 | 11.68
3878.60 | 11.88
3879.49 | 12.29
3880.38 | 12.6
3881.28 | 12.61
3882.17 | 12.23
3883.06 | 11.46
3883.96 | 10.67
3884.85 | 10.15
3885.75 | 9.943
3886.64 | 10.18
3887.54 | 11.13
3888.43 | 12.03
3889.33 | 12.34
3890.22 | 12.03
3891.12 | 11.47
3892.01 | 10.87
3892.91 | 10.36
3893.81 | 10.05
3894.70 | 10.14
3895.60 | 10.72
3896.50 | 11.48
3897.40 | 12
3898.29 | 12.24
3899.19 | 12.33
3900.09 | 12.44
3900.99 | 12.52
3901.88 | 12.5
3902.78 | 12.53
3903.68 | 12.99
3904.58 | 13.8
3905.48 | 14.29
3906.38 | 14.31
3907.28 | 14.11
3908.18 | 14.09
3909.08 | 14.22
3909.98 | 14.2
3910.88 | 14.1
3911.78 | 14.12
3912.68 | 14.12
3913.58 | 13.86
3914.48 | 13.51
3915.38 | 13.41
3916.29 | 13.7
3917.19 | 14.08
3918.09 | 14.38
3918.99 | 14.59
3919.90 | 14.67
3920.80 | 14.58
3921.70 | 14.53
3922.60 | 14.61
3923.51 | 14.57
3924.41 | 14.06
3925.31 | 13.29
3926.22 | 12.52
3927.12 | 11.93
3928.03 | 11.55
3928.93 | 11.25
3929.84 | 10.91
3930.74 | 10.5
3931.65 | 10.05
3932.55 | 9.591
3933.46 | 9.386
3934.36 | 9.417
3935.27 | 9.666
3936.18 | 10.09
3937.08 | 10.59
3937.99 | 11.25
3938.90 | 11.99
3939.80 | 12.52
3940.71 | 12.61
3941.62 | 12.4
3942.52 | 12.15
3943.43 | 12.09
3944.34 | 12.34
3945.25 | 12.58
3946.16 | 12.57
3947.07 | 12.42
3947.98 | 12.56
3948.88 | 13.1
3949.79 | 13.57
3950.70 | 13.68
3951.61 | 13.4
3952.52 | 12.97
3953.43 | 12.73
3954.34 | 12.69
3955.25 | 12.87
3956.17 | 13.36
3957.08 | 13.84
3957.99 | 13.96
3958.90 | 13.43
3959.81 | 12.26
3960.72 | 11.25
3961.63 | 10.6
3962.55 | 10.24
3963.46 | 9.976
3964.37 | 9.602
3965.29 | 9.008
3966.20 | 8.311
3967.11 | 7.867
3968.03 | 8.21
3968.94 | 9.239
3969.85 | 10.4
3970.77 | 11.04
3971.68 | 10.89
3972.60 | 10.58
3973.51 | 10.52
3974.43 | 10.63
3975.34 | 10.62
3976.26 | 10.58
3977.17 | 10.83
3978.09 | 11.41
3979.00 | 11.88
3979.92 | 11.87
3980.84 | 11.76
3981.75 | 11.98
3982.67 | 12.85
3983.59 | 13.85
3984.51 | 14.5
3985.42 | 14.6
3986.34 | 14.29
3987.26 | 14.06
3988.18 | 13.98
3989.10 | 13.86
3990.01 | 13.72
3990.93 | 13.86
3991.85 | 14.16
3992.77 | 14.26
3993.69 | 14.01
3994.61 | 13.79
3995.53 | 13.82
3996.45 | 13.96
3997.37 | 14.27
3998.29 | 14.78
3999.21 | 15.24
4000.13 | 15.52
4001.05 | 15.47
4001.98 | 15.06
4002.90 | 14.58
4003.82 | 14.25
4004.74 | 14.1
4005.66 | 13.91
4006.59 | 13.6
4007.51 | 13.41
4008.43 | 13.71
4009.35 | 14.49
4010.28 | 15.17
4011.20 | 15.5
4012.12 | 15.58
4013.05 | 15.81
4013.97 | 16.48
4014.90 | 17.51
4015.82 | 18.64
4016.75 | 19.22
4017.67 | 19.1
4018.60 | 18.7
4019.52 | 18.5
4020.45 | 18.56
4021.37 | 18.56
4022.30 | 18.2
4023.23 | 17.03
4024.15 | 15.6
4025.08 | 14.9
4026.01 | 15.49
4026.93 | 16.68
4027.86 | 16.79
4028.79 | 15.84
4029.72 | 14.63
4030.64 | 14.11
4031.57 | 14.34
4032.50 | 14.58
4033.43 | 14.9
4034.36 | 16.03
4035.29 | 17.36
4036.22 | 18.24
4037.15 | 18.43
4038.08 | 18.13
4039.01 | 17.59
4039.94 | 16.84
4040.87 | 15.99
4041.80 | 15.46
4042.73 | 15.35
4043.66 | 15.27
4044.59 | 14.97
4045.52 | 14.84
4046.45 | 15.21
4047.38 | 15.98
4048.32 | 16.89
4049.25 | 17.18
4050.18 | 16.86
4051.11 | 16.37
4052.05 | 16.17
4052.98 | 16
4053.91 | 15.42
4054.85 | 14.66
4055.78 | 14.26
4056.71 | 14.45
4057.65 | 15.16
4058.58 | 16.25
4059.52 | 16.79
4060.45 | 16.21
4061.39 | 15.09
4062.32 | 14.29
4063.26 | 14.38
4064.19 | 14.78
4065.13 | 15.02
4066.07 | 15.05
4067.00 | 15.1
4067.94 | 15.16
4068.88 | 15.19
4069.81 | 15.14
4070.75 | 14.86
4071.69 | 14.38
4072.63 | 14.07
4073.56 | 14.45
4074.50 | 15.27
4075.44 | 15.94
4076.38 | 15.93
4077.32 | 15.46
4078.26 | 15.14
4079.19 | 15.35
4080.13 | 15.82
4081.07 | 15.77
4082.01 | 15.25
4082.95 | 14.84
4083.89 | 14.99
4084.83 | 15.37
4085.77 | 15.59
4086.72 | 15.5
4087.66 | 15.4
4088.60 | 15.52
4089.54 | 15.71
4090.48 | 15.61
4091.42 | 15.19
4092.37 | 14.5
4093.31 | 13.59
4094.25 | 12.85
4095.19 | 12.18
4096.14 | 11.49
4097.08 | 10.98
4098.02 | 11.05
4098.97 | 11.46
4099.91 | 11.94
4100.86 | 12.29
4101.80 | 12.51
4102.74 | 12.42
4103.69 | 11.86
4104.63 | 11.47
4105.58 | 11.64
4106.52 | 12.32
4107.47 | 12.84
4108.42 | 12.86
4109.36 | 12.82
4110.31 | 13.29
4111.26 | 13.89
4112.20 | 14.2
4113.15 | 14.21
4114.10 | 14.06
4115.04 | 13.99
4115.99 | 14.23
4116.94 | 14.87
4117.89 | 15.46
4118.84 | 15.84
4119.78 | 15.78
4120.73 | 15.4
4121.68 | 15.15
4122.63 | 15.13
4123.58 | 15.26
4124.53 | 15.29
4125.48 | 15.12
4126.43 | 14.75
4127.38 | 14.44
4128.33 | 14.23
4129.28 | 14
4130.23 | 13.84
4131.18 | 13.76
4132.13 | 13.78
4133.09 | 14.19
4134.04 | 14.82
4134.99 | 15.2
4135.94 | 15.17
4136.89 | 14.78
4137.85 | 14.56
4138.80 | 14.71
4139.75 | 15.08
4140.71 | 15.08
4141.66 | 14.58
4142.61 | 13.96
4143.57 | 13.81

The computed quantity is 1.31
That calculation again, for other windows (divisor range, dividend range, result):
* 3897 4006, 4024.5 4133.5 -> 1.25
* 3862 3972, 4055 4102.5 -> 1.29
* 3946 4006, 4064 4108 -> 1.19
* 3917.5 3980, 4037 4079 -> 1.40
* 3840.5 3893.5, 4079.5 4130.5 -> 1.26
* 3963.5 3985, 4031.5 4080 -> 1.51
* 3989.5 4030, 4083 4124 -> 0.93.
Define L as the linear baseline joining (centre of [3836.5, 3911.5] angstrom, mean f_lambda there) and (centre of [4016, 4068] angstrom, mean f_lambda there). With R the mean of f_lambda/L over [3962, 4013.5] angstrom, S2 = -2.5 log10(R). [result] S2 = 0.17 mag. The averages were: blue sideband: 12.4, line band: 12.8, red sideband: 16.1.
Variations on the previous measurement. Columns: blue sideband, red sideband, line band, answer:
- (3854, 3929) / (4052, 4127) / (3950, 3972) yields 0.19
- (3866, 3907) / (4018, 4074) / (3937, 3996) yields 0.16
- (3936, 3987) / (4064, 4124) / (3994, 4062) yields -0.21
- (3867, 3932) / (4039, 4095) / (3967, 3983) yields 0.27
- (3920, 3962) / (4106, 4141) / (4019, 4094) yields -0.15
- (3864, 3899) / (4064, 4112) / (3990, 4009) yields -0.08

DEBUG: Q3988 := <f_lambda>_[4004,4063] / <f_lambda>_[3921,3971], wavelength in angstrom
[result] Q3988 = 1.37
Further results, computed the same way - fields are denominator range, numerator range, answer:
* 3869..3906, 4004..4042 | 1.35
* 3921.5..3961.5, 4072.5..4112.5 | 1.13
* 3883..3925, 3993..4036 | 1.23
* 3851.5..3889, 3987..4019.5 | 1.16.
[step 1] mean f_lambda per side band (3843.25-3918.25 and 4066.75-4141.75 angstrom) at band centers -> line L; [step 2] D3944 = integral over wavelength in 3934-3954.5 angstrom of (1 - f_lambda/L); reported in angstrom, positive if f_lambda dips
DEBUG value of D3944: 1.7 angstrom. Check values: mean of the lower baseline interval 12.8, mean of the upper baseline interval 14.3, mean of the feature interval 12.2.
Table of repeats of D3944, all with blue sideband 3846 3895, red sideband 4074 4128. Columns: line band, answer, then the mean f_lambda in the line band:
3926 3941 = 2.5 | 10.9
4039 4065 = -3.3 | 15.6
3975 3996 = 0.5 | 13.1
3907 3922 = -1.3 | 14.1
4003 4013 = -0.6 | 14.4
